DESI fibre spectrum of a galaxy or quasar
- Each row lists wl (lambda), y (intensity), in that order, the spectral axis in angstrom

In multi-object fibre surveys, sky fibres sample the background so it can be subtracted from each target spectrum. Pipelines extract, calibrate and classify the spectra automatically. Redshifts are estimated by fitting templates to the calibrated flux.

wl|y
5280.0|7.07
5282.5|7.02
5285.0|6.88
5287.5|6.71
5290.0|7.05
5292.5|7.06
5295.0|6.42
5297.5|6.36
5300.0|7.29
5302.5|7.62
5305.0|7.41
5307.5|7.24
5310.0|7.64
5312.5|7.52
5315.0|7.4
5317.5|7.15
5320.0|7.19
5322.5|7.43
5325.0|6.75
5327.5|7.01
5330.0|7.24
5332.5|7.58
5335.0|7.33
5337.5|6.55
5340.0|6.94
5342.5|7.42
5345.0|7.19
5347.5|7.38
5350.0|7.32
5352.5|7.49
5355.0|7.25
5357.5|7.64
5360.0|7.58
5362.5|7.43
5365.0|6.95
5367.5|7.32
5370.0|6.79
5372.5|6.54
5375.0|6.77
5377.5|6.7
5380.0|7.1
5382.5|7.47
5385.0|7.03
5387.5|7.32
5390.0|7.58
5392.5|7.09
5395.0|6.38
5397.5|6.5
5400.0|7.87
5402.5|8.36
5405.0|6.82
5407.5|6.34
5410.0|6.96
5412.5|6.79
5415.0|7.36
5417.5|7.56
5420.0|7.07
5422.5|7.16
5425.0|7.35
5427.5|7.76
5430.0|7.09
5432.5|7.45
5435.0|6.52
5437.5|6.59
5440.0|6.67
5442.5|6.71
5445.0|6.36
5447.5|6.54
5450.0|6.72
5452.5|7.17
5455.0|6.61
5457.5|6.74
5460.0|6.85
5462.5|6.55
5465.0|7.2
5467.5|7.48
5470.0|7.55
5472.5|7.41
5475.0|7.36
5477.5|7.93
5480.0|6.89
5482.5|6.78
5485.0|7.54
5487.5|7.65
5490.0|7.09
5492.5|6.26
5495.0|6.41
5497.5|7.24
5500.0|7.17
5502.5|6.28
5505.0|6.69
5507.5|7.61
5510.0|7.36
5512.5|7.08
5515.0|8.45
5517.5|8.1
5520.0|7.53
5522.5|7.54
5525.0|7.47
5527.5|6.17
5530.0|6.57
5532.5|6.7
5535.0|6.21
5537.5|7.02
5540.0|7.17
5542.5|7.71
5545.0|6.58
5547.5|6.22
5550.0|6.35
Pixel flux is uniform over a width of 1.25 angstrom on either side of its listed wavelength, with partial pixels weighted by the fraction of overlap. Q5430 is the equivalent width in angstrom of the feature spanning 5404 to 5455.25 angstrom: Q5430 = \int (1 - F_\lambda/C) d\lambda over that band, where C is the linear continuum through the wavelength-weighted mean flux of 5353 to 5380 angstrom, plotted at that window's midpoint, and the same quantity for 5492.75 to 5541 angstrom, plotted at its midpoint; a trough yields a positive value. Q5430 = 1.11 angstrom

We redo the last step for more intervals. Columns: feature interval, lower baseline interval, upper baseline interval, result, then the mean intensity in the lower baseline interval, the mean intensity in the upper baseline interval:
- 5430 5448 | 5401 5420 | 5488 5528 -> 1.1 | 7.17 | 7.18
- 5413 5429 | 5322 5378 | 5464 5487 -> -0.2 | 7.16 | 7.36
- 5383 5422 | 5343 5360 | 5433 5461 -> -0.7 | 7.4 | 6.7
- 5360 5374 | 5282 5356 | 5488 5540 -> 0.2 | 7.16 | 7.06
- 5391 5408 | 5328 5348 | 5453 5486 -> 0.2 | 7.19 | 7.14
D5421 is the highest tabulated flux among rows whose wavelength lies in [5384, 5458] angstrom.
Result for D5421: 8.36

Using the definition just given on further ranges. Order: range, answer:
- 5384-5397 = 7.58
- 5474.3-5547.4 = 8.45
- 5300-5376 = 7.64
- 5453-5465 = 7.2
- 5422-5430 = 7.76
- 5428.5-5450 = 7.45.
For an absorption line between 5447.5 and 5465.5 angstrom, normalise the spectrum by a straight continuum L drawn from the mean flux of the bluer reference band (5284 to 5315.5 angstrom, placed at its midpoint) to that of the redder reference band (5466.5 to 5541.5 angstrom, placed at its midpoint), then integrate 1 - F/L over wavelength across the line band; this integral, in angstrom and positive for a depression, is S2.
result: 0.88 angstrom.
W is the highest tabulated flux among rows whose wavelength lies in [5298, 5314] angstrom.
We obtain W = 7.64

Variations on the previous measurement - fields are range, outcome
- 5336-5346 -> 7.42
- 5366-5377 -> 7.32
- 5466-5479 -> 7.93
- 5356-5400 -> 7.87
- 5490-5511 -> 7.61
